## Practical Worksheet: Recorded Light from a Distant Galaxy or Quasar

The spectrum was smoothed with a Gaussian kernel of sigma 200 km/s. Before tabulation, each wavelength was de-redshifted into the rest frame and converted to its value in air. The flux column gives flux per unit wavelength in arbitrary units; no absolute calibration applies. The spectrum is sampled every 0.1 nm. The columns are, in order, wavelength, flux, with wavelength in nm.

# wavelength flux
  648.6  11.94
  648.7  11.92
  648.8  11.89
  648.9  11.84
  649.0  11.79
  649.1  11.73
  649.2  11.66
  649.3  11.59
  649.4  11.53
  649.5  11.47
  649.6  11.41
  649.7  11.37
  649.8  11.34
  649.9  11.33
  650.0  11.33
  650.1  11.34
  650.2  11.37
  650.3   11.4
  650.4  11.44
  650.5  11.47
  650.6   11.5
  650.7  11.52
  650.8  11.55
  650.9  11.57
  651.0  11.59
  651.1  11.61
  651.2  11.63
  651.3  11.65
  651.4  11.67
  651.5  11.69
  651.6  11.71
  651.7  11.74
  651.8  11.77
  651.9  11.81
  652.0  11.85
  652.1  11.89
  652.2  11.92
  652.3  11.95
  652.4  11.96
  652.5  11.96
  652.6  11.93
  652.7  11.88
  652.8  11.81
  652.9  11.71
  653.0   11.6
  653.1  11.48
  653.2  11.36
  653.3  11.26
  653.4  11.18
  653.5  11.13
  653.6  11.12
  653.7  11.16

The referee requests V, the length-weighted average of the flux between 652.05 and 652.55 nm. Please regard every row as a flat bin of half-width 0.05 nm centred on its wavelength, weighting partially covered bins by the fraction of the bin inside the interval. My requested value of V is 11.9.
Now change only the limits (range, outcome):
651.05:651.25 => 11.6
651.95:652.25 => 11.9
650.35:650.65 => 11.5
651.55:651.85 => 11.7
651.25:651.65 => 11.7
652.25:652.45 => 12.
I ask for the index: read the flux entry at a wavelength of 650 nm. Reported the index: 11.33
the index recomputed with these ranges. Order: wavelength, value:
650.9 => 11.57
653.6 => 11.12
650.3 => 11.4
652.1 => 11.89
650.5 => 11.47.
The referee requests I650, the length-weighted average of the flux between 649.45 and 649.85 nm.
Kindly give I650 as 11.4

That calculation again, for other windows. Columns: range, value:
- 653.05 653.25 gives 11.4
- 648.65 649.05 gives 11.9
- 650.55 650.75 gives 11.5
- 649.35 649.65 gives 11.5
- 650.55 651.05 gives 11.5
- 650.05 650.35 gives 11.4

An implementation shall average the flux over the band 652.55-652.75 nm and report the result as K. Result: 11.9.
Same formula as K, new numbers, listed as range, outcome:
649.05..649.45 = 11.6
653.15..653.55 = 11.2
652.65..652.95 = 11.8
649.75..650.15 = 11.3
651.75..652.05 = 11.8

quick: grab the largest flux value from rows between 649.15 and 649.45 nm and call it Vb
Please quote 11.66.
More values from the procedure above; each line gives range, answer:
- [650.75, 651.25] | 11.63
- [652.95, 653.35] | 11.6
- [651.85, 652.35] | 11.95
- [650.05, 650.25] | 11.37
